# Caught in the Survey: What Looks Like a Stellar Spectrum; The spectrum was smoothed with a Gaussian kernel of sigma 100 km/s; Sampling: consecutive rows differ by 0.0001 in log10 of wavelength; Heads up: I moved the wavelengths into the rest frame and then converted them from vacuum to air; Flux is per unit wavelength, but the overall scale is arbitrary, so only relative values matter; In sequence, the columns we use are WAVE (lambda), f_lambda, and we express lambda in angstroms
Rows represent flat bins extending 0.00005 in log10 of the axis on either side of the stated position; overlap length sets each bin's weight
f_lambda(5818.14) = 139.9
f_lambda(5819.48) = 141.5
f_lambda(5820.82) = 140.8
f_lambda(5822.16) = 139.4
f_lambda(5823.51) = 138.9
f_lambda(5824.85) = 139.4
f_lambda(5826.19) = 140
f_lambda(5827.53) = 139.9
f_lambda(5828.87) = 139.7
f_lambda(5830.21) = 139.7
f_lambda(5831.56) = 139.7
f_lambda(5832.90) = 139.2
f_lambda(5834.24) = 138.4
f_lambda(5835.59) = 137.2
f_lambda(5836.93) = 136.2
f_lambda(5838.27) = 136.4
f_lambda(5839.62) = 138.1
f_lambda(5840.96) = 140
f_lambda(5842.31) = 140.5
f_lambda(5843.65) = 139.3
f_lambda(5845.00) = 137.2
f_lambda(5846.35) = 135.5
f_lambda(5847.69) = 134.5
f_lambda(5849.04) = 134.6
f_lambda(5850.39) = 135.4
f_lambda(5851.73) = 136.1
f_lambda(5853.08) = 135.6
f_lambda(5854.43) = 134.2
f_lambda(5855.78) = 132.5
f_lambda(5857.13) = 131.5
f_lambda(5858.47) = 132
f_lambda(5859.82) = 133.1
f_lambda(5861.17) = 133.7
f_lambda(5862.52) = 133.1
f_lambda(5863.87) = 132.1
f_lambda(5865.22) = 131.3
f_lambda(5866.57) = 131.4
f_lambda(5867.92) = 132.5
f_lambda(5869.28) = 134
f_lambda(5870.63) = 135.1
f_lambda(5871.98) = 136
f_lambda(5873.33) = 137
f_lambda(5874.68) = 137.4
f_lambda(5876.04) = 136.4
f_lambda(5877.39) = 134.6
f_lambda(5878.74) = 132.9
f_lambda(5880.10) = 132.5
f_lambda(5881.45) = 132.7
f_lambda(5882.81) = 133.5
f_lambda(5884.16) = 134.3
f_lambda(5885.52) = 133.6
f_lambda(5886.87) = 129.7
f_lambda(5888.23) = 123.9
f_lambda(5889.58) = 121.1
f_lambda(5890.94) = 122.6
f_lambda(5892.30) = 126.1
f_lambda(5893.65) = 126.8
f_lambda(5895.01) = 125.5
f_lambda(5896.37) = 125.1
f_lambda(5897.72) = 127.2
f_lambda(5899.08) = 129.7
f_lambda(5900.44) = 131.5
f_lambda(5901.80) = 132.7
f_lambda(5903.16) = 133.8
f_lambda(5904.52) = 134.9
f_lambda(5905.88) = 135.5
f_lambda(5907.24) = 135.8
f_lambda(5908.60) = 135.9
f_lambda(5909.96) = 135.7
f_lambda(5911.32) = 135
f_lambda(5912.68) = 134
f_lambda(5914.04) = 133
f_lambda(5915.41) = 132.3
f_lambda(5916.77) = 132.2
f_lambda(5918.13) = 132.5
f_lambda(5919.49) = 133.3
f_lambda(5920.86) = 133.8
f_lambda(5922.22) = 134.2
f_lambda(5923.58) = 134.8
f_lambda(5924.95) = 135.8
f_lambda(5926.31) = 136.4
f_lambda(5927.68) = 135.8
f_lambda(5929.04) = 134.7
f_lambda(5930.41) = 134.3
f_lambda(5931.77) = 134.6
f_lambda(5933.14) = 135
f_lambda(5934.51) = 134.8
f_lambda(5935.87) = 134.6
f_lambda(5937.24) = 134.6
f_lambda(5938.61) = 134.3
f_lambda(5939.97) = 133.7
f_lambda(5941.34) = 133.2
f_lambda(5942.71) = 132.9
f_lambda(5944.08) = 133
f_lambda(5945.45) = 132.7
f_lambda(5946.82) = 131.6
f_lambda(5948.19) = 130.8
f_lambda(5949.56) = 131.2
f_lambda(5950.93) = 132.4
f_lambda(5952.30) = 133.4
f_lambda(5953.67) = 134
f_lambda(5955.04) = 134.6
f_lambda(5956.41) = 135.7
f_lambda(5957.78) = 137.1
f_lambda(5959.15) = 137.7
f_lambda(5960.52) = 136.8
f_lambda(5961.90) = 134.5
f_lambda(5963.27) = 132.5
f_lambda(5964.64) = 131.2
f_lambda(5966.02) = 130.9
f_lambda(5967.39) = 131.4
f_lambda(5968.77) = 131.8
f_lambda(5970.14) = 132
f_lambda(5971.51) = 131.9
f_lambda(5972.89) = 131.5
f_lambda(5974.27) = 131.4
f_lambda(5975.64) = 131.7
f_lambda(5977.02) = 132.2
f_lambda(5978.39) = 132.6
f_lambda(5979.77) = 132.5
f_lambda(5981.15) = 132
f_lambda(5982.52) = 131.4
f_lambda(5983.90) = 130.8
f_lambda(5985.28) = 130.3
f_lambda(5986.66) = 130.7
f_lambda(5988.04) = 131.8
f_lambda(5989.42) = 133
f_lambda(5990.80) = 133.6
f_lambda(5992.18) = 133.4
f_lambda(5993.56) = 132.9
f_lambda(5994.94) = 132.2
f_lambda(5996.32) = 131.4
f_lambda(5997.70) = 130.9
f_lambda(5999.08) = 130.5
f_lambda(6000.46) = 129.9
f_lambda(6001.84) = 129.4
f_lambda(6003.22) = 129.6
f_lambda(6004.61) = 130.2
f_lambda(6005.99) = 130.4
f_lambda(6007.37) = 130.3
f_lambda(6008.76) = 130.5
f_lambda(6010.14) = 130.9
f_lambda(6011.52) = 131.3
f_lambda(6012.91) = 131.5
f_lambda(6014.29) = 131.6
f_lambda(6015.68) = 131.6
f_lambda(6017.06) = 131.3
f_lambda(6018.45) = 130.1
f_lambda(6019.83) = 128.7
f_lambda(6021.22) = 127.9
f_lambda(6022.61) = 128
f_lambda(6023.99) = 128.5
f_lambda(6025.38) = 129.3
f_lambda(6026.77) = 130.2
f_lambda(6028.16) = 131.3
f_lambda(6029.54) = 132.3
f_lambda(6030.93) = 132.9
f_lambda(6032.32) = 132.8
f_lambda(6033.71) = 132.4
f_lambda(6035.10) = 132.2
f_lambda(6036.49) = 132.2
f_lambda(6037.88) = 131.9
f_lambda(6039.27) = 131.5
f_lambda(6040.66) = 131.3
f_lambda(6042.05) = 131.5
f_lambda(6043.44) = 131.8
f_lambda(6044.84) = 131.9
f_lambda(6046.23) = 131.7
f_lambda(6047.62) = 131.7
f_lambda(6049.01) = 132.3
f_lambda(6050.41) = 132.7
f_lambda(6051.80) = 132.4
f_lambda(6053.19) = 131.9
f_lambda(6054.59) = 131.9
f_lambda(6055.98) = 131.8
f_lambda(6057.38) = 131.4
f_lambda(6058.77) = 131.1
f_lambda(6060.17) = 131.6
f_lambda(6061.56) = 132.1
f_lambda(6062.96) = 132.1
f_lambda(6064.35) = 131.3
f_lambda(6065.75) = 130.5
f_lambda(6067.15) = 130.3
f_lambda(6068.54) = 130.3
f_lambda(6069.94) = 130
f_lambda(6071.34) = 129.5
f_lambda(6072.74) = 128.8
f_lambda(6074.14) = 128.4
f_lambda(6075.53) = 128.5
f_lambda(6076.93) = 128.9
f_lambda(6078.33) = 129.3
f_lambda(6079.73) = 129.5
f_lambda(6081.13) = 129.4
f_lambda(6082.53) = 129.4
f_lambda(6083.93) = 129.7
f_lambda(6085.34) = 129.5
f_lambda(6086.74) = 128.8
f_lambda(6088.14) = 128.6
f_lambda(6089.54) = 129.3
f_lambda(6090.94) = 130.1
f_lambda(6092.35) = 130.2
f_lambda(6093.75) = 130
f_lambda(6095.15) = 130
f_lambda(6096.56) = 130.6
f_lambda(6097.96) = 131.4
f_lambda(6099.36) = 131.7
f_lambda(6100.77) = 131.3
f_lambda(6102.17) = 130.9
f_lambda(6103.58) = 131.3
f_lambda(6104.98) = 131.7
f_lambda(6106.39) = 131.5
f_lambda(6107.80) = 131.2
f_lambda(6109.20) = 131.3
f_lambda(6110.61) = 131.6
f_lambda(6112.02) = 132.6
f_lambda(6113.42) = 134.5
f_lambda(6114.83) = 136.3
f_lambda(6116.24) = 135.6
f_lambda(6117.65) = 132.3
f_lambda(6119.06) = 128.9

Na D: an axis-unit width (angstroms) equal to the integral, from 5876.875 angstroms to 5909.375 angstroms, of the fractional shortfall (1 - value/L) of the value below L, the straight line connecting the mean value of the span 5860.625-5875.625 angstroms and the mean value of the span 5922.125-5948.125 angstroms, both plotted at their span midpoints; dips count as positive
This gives 0.9 angstroms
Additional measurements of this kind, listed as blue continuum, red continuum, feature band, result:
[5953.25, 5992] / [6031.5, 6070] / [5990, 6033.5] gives 0.5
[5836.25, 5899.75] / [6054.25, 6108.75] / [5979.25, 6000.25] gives -0.1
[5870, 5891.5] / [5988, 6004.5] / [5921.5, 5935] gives -0.3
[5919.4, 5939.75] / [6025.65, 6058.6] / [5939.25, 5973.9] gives 0.2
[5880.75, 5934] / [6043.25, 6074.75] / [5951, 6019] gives -0.2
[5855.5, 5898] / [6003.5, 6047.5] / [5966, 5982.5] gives -0.1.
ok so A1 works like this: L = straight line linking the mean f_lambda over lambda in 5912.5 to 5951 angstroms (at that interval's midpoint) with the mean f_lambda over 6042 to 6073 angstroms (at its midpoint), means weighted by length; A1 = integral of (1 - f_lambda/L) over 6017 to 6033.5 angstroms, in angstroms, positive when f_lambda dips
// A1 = 0.2 angstroms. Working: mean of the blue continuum 134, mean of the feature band 130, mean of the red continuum 131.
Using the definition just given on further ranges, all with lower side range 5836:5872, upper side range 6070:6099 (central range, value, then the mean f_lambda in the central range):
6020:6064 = -0.3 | 131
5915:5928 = -0.1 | 134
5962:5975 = 0.0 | 132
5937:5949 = 0.0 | 133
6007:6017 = 0.0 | 131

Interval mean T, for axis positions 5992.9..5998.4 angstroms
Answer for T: 132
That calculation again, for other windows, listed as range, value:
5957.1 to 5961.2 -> 137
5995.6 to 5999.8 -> 131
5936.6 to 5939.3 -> 135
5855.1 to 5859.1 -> 132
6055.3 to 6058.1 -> 132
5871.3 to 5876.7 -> 137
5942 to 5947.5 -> 132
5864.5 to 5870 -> 132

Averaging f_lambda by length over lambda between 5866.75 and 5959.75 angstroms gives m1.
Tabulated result 133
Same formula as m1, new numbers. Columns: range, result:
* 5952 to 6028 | 132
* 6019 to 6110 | 131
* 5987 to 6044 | 131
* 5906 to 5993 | 133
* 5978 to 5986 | 131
